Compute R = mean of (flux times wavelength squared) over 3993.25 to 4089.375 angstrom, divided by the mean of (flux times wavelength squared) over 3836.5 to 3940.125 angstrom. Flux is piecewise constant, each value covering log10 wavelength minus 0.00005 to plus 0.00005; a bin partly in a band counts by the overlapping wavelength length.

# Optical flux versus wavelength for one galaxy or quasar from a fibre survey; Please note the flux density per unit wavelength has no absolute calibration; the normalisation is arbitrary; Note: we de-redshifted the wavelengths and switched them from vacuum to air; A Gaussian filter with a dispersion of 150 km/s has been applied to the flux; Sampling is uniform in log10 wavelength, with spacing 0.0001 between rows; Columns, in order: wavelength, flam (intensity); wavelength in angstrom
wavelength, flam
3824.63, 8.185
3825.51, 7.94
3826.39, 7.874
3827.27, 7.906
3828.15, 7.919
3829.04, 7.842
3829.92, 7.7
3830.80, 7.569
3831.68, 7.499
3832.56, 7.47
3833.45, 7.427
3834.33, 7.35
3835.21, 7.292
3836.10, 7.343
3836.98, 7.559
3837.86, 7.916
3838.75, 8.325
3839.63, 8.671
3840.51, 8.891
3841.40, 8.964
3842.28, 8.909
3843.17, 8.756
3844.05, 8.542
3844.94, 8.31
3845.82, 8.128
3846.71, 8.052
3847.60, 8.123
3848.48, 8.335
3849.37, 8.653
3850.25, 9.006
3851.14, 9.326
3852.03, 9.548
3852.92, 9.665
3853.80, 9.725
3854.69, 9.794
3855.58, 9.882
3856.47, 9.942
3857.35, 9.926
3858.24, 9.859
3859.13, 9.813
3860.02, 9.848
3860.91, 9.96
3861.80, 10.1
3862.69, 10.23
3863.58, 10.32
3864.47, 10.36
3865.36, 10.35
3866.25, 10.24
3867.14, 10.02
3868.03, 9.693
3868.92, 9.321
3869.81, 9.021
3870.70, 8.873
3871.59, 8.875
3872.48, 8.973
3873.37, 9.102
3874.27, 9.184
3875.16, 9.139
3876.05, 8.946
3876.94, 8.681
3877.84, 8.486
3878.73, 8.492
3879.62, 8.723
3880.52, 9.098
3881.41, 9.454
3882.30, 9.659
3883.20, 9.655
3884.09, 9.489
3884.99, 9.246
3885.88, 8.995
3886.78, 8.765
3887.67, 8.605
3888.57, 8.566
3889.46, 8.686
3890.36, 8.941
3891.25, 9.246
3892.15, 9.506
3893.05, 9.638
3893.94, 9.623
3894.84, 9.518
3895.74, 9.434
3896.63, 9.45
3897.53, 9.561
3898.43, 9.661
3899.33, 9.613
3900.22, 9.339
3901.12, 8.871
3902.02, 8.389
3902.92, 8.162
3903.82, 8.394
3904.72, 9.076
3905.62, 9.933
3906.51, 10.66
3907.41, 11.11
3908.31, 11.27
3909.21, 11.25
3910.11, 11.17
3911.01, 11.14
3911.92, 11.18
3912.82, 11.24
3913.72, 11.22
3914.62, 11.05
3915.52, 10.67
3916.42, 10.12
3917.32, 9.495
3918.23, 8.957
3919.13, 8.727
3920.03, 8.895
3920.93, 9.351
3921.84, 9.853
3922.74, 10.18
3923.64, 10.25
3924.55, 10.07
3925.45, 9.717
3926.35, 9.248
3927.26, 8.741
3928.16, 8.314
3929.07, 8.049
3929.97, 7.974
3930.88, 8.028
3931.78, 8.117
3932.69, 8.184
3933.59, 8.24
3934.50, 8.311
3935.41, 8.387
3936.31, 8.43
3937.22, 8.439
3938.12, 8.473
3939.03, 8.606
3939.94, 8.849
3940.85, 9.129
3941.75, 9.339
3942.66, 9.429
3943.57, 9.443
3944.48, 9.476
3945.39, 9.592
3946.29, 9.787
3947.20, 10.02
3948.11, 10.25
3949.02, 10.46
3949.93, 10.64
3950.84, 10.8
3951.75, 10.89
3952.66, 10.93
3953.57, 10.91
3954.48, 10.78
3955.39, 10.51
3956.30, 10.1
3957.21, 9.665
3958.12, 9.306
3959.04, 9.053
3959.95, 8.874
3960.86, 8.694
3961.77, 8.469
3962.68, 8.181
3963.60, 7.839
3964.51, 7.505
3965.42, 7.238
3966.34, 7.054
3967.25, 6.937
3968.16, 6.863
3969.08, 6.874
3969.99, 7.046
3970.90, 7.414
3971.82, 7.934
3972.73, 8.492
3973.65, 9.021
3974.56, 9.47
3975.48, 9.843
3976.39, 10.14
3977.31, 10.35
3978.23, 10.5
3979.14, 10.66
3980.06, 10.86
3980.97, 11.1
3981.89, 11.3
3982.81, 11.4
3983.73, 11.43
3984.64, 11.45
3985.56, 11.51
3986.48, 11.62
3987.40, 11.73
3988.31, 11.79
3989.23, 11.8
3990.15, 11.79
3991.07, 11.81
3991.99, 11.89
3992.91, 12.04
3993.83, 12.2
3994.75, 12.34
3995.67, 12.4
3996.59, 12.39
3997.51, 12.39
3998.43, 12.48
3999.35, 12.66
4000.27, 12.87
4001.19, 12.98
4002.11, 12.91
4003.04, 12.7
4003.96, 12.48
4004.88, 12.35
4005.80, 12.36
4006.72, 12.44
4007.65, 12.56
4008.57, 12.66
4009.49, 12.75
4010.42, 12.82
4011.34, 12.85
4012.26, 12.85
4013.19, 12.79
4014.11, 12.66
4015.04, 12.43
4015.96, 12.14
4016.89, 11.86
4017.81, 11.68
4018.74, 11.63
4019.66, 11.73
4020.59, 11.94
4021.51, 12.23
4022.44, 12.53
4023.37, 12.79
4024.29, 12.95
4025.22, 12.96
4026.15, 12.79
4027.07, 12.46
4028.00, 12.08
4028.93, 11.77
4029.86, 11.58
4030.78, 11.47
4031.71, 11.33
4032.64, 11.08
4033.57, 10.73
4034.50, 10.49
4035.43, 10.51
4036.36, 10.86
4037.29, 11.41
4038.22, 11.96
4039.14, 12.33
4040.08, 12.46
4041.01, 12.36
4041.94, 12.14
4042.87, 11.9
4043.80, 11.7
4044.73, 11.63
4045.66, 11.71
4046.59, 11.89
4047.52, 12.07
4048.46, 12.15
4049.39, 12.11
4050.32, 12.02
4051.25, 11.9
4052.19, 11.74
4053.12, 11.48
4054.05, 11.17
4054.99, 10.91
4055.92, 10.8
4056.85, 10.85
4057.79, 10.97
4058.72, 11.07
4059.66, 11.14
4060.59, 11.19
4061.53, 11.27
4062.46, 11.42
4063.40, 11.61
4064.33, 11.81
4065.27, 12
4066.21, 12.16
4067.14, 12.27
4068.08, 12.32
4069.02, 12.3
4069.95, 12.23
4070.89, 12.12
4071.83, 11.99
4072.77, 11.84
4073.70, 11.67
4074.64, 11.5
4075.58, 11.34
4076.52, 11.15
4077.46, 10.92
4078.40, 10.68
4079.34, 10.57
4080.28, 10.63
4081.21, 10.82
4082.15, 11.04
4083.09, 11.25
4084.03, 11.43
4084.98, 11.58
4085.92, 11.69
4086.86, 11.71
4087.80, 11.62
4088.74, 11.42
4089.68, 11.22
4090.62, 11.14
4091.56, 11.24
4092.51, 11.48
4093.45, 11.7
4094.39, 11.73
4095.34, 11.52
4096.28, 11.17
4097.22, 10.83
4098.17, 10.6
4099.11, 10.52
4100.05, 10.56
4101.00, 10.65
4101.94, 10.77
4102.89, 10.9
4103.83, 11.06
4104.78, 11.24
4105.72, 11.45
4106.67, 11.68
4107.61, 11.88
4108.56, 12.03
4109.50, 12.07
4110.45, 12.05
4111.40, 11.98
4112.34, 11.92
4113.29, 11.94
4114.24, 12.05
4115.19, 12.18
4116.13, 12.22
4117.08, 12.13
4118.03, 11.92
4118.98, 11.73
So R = 1.38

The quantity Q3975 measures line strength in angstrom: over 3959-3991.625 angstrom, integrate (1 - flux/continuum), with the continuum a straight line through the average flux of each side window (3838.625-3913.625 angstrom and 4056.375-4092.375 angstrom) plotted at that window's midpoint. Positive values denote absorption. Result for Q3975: 2.7 angstrom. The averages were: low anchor 9.42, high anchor 11.5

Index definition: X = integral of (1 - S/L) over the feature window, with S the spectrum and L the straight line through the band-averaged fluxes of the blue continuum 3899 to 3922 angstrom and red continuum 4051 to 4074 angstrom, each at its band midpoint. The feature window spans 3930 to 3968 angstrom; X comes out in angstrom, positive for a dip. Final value 4.8 angstrom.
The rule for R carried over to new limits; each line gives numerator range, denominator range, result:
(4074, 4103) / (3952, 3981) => 1.32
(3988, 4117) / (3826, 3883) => 1.46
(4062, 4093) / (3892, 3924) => 1.27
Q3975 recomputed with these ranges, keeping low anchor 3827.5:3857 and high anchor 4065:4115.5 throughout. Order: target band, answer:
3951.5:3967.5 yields 1.3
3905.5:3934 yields -1.2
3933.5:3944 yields 0.9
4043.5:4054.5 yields -0.8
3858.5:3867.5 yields -1.5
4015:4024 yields -1.3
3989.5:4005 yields -3.1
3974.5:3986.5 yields -0.8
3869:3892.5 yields -0.3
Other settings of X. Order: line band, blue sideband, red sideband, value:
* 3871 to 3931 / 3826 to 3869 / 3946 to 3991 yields -1.3 angstrom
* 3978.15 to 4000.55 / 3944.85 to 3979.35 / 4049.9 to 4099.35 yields -4.8 angstrom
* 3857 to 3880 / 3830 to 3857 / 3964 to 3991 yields -2.0 angstrom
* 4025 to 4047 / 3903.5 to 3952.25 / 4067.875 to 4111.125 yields -1.9 angstrom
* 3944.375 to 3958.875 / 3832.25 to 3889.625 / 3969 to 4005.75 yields 0.4 angstrom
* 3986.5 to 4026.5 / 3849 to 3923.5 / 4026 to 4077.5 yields -4.6 angstrom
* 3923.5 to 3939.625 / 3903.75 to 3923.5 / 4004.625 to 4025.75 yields 3.1 angstrom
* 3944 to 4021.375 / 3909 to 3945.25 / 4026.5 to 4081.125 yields -3.1 angstrom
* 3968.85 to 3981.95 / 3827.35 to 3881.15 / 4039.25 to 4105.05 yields 1.2 angstrom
